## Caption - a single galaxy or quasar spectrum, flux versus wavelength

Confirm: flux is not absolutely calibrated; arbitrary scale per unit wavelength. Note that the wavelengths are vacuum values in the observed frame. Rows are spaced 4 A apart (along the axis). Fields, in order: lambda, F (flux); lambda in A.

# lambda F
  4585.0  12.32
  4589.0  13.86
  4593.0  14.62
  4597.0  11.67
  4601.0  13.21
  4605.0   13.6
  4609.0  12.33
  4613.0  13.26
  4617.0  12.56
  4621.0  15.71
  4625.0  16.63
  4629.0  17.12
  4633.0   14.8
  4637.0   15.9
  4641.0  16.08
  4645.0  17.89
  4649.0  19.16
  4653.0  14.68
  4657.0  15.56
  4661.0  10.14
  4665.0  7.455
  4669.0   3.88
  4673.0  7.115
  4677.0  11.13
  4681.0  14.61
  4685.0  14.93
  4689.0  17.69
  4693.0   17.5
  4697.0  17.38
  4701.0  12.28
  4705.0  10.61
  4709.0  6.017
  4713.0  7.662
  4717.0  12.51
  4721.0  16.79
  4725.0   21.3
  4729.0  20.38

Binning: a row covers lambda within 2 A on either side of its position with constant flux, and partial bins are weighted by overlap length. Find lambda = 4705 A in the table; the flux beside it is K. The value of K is 10.61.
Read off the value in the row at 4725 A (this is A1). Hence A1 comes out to 21.3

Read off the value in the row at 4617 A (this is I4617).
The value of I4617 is 12.56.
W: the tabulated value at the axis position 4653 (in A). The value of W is 14.68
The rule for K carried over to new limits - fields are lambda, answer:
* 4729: 20.38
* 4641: 16.08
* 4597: 11.67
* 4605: 13.6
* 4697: 17.38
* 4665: 7.455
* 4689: 17.69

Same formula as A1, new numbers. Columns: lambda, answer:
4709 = 6.017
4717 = 12.51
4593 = 14.62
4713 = 7.662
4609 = 12.33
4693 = 17.5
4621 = 15.71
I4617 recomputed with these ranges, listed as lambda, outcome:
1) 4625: 16.63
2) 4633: 14.8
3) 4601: 13.21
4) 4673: 7.115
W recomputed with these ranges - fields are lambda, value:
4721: 16.79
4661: 10.14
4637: 15.9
